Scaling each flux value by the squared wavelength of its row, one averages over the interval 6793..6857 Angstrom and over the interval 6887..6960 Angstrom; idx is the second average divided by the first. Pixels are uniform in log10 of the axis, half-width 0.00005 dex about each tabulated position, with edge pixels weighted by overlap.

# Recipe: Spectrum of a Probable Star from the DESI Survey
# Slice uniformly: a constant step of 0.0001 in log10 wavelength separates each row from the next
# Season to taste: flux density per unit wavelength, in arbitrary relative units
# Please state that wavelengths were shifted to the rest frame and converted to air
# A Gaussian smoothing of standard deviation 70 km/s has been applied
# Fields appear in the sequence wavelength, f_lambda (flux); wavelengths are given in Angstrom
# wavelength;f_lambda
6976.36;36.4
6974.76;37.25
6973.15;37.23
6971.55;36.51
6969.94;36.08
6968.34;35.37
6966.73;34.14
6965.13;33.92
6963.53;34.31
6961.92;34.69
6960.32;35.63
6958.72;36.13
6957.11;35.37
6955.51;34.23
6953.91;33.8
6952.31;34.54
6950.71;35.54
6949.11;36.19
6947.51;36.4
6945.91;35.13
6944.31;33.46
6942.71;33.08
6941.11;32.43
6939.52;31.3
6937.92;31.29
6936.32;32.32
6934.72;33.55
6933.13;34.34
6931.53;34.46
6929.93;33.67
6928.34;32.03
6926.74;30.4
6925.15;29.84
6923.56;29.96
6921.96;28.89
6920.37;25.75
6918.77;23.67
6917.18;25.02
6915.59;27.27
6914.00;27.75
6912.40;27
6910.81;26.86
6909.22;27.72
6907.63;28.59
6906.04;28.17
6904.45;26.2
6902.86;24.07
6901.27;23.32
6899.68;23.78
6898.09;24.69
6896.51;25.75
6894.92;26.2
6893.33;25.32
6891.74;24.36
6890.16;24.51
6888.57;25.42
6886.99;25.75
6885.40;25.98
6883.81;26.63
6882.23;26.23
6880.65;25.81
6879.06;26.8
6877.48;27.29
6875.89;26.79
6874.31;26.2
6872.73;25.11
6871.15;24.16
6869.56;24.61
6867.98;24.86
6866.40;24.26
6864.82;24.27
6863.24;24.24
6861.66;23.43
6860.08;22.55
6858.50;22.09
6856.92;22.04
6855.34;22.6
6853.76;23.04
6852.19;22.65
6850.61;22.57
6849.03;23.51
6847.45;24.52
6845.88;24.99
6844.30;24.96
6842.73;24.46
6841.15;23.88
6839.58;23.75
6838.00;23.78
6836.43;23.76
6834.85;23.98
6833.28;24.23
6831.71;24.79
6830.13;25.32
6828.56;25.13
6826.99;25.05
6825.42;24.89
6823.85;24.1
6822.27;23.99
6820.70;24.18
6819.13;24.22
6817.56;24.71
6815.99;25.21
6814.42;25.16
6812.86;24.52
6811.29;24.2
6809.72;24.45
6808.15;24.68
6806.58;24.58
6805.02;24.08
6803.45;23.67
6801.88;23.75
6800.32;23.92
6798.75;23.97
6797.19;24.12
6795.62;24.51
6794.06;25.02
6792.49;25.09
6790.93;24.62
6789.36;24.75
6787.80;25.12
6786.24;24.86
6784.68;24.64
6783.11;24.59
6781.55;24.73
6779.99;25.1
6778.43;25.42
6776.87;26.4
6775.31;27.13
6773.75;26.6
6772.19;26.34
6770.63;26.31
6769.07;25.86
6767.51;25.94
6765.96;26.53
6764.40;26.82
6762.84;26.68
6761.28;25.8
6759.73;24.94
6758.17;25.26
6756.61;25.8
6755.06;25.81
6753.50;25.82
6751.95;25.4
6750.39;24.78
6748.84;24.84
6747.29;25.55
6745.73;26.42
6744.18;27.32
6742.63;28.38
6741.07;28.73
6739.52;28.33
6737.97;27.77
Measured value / 1.27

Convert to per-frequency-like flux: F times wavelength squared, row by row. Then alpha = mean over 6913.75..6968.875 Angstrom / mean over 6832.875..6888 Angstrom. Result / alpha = 1.36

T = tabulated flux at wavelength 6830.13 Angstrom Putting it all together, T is 25.32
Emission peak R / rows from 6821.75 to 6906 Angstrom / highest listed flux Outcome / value 27.29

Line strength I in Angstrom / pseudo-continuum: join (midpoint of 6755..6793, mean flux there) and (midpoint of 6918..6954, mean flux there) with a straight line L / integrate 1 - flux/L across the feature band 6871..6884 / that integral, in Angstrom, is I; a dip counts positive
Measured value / 1.6 Angstrom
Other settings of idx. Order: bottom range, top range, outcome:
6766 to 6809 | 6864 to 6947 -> 1.15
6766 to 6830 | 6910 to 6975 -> 1.36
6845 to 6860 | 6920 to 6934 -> 1.38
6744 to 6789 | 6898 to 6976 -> 1.29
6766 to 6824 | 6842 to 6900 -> 1.01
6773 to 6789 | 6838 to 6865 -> 0.94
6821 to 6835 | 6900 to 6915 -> 1.10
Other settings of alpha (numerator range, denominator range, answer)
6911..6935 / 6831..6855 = 1.26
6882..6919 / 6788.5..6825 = 1.09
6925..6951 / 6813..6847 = 1.40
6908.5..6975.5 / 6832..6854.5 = 1.40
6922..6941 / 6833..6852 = 1.37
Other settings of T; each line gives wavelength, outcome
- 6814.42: 25.16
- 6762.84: 26.68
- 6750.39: 24.78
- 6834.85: 23.98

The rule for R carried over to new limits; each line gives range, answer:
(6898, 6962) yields 36.4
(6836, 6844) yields 24.46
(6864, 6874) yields 25.11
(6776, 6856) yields 26.4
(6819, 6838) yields 25.32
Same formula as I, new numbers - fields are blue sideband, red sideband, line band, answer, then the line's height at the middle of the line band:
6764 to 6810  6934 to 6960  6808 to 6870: 8.6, 28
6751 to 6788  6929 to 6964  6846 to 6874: 6.0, 30.1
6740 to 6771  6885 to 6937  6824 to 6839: 1.3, 26.9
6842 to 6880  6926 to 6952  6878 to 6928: 4.7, 29.2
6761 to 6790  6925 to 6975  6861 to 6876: 2.8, 30.3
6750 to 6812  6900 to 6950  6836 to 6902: 8.4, 28.1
